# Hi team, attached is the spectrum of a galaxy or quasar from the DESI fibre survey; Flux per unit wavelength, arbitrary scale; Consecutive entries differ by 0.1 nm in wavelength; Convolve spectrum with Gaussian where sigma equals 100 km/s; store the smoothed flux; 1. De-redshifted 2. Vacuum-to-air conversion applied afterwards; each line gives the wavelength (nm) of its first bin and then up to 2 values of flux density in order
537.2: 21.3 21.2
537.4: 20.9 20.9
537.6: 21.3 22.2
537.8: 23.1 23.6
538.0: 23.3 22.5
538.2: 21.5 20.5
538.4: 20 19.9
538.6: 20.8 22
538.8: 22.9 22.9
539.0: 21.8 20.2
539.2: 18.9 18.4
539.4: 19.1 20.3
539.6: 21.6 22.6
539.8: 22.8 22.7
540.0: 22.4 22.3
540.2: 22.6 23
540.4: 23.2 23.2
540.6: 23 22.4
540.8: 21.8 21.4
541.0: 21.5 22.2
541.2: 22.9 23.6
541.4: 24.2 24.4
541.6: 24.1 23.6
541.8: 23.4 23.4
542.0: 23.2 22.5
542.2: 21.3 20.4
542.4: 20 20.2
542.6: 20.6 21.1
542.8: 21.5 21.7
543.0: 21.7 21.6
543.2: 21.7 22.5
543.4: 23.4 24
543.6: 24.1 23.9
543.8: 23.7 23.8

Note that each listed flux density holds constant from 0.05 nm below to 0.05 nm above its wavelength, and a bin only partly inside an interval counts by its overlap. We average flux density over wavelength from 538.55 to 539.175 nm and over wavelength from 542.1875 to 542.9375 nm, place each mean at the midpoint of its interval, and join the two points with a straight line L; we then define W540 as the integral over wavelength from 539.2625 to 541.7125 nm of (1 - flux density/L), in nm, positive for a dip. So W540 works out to -0.13 nm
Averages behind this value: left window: 21.7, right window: 20.8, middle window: 22.4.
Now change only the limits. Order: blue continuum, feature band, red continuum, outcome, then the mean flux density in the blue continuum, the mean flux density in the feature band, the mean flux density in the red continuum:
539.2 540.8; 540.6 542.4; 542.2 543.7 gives -0.07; 21.9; 22.7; 21.8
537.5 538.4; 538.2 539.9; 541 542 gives 0.11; 22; 21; 23.4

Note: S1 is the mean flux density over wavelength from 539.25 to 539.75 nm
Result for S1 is 20.4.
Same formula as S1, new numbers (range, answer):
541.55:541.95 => 23.6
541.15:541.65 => 23.8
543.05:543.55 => 22.6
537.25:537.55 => 21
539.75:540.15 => 22.6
